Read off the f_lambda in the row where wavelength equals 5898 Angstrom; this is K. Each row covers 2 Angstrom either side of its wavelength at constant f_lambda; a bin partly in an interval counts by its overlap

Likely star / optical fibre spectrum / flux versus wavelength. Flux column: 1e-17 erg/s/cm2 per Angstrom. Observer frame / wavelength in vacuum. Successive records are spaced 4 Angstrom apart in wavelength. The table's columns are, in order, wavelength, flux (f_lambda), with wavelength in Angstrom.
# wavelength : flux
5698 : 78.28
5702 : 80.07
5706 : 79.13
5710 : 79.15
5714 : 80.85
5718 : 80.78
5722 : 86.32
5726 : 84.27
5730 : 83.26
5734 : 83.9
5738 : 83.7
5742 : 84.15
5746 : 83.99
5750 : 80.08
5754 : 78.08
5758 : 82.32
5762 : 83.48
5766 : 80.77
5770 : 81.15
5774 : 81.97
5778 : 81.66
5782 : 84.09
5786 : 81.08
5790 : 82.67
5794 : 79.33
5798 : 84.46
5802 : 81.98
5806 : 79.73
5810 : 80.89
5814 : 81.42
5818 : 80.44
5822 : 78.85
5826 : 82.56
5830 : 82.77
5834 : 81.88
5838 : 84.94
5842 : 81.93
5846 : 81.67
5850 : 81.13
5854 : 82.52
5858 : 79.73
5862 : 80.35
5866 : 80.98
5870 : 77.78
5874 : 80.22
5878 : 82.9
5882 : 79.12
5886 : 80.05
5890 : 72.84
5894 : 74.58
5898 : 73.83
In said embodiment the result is 73.83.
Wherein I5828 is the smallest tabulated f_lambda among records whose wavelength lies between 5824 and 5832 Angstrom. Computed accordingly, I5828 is 82.56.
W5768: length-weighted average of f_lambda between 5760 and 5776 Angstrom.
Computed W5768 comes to 81.8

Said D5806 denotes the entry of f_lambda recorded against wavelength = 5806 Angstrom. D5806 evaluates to 79.73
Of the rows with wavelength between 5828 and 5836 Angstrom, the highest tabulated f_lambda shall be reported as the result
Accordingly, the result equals 82.77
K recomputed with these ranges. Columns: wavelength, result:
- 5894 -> 74.58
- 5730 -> 83.26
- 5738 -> 83.7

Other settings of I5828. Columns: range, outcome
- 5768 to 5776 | 81.15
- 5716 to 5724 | 80.78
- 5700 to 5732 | 79.13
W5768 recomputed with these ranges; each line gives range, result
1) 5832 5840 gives 83.4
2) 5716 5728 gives 83.8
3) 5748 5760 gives 80.2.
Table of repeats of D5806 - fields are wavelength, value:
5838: 84.94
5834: 81.88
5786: 81.08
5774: 81.97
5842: 81.93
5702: 80.07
